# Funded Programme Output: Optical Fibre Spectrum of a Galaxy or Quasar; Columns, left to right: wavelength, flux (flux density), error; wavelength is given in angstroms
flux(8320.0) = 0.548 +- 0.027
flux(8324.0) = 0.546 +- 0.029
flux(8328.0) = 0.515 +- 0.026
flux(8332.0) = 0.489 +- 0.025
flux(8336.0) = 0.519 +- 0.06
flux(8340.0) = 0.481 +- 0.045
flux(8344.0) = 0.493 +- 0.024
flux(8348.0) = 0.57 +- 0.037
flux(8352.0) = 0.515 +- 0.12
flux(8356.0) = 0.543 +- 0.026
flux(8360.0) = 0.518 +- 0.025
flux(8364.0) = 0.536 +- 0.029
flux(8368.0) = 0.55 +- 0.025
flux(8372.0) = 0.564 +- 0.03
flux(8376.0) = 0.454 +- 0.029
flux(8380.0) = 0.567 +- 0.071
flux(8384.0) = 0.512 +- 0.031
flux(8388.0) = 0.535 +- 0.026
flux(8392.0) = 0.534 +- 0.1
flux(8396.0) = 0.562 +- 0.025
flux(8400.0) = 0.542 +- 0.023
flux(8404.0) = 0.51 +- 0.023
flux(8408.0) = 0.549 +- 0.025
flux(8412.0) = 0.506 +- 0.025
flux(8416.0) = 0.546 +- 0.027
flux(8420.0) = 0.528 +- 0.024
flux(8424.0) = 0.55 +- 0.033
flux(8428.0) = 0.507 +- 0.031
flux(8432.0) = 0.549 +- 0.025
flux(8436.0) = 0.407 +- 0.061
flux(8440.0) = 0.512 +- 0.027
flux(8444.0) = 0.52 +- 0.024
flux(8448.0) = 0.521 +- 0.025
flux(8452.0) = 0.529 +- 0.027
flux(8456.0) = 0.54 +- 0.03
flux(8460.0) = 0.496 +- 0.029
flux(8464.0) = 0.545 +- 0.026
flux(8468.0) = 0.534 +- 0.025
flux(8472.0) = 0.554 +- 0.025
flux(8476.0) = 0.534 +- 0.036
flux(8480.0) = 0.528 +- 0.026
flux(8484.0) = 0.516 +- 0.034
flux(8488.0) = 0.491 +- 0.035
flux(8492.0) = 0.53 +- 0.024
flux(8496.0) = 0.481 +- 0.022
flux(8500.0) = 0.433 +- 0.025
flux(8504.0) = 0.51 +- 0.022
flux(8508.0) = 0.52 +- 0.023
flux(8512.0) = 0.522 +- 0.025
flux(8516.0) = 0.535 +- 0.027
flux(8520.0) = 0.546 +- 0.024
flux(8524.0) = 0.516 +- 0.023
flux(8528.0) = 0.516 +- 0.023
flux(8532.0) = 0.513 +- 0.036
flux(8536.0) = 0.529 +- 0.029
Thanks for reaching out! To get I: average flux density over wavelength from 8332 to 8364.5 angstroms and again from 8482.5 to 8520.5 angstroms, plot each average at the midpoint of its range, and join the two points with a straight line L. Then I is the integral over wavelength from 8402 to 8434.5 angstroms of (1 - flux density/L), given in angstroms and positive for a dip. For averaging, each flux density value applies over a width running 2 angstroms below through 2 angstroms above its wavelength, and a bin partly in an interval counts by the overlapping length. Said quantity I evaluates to -1.0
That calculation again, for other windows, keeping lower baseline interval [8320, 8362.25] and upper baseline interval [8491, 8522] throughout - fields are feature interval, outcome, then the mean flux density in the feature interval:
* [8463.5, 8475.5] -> -0.74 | 0.543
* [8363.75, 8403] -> -1.33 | 0.535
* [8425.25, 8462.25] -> 0.23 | 0.51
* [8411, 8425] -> -0.49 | 0.533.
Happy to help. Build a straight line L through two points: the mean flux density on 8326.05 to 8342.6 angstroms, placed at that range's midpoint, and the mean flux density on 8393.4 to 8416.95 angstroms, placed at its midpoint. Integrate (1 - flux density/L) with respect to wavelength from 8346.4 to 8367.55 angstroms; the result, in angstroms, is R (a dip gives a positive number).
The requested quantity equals -1.03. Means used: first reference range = 0.501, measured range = 0.537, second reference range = 0.535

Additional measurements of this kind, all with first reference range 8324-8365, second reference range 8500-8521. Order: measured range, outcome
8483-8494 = 0.1 angstroms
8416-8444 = 0.3 angstroms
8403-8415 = -0.2 angstroms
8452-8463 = -0.1 angstroms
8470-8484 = -0.5 angstroms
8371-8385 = -0.1 angstroms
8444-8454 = -0.1 angstroms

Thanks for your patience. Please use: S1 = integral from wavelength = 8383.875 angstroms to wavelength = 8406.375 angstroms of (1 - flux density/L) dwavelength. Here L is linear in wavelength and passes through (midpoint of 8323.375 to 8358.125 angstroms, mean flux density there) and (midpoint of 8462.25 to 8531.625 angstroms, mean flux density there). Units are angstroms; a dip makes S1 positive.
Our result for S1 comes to -0.7 angstroms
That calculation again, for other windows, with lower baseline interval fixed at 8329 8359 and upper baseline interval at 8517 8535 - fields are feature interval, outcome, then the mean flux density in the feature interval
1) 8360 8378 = -0.3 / 0.525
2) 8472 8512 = 1.1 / 0.508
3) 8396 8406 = -0.3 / 0.533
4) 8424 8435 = 0.0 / 0.521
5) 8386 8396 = -0.4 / 0.54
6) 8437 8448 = 0.3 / 0.507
